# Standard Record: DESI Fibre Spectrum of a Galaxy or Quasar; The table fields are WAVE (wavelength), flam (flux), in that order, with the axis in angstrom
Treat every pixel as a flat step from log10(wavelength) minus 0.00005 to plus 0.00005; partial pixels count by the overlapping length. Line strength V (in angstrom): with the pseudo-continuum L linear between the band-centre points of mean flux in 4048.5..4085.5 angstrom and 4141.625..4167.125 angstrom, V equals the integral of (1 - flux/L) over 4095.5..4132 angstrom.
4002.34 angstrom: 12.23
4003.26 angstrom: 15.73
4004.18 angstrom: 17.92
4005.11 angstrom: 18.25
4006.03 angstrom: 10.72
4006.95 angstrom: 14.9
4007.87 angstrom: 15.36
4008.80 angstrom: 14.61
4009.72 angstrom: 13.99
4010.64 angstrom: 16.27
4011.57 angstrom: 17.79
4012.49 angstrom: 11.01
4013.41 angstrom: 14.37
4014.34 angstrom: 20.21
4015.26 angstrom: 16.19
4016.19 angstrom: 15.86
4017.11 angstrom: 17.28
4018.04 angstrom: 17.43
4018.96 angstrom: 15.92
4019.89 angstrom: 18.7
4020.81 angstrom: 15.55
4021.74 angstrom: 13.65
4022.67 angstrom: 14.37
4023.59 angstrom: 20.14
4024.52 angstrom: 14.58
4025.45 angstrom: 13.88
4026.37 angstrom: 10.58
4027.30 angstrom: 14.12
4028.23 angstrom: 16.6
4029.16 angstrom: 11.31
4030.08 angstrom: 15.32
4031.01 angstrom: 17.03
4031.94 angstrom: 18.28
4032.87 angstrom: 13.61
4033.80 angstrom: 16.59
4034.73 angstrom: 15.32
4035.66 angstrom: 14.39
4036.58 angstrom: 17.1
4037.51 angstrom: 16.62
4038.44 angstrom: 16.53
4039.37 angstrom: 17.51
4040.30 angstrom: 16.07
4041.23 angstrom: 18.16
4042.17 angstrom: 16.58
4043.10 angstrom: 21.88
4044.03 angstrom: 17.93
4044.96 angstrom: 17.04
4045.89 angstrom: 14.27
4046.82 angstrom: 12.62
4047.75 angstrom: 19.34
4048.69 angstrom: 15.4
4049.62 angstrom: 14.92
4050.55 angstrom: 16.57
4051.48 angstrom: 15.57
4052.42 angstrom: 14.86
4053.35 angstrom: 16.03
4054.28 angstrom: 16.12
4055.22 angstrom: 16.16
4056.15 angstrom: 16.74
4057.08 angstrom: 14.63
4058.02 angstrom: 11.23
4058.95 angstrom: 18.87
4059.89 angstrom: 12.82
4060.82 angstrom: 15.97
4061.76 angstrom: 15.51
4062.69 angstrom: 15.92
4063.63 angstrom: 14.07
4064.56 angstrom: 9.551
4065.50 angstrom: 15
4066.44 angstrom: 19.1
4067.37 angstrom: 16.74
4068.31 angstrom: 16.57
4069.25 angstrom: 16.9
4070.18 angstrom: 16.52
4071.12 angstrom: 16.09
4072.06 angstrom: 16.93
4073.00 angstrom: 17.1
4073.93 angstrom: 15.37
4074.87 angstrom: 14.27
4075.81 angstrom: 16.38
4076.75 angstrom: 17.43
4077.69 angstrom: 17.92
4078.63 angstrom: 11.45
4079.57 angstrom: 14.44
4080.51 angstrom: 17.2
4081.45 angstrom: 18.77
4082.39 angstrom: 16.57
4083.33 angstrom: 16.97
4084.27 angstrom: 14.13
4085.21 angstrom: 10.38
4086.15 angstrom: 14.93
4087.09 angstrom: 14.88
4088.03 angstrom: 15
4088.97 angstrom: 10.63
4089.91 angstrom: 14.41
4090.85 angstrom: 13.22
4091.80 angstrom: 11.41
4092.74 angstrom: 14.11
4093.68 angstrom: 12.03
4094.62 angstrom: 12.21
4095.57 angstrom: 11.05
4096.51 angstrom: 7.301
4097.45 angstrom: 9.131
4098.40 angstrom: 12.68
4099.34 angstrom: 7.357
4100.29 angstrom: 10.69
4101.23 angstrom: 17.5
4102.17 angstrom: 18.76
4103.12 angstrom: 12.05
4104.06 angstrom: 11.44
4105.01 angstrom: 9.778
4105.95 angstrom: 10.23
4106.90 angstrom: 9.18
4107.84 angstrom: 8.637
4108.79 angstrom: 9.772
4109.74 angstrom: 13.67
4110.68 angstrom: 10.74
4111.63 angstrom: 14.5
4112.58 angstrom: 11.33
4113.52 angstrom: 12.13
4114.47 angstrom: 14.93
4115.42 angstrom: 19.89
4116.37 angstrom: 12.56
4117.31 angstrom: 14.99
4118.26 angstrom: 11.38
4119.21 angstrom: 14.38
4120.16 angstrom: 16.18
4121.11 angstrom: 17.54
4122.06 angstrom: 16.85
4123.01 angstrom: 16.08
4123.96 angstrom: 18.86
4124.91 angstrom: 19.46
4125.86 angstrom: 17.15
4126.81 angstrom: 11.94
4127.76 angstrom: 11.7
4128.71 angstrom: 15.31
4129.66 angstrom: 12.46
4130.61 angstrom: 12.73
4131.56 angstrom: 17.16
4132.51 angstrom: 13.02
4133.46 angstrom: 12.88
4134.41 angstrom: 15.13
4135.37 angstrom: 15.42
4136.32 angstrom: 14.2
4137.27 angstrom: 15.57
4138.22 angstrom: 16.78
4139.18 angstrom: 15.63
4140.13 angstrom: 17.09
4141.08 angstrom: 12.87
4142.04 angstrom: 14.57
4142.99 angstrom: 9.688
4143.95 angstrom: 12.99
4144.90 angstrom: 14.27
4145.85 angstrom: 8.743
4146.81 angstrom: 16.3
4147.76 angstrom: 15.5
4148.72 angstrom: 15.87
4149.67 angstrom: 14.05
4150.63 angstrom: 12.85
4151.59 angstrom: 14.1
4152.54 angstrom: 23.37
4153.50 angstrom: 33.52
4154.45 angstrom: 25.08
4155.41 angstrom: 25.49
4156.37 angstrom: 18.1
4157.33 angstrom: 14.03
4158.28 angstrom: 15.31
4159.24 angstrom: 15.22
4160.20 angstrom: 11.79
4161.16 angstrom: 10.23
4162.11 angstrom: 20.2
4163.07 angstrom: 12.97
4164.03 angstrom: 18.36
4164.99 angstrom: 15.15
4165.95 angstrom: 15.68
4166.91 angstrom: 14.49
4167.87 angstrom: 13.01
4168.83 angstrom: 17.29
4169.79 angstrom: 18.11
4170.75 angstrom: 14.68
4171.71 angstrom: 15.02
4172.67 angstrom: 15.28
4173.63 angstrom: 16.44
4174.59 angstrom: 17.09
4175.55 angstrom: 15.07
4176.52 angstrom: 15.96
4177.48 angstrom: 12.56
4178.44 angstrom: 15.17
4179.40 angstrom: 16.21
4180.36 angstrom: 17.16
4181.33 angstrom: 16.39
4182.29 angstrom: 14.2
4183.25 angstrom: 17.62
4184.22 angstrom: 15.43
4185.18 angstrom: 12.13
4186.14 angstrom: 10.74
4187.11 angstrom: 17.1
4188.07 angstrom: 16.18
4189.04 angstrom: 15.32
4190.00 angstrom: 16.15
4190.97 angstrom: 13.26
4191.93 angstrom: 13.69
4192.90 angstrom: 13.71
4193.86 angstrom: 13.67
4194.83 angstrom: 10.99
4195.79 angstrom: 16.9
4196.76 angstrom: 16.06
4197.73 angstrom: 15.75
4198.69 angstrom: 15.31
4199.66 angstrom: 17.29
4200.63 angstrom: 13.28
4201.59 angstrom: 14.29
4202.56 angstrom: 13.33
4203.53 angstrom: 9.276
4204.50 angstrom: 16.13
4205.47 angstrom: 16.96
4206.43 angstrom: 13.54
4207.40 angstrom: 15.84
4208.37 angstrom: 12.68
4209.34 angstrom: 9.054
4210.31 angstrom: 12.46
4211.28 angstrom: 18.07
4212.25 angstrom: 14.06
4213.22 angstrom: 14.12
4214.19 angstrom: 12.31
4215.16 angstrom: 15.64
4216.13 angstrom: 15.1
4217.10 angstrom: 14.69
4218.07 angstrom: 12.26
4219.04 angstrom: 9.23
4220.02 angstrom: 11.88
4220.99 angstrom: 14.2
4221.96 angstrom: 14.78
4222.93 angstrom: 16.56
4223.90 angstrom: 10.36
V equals 5.97 angstrom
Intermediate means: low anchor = 15.6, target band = 13.3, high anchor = 16.2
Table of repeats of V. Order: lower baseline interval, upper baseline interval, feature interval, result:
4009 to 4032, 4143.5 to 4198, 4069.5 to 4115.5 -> 6.3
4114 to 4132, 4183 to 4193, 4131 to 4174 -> -2.4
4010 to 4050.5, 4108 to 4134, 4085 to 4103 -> 2.8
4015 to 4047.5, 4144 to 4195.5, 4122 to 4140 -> 0.7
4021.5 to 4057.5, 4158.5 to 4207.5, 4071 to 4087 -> 0.0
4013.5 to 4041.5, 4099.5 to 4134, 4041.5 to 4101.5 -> 0.1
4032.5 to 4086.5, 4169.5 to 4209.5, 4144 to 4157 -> -2.5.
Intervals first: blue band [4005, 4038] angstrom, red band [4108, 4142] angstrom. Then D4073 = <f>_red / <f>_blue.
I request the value 0.94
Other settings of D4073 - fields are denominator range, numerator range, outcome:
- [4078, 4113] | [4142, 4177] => 1.27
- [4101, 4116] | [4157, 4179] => 1.20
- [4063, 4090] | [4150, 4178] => 1.09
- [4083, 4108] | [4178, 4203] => 1.22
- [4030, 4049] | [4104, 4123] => 0.79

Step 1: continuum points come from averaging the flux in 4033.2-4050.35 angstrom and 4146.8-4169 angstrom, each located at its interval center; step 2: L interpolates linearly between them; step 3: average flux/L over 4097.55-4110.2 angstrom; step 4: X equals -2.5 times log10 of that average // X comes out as 0.40 mag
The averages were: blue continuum 16.5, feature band 11.6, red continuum 17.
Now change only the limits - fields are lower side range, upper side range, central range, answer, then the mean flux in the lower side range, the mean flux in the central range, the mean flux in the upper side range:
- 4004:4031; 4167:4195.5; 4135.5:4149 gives 0.061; 15.4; 14.3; 15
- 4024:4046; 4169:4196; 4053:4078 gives -0.001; 15.9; 15.8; 15.1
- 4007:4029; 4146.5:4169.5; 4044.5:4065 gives 0.049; 15.5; 15.2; 17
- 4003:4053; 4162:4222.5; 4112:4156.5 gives -0.042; 15.9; 15.7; 14.7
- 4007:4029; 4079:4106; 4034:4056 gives -0.123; 15.5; 16.4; 13.1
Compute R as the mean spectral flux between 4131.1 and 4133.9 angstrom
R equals 14.4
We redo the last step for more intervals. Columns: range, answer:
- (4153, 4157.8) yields 23.2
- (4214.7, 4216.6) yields 15.4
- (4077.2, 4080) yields 14.6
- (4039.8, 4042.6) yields 16.9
